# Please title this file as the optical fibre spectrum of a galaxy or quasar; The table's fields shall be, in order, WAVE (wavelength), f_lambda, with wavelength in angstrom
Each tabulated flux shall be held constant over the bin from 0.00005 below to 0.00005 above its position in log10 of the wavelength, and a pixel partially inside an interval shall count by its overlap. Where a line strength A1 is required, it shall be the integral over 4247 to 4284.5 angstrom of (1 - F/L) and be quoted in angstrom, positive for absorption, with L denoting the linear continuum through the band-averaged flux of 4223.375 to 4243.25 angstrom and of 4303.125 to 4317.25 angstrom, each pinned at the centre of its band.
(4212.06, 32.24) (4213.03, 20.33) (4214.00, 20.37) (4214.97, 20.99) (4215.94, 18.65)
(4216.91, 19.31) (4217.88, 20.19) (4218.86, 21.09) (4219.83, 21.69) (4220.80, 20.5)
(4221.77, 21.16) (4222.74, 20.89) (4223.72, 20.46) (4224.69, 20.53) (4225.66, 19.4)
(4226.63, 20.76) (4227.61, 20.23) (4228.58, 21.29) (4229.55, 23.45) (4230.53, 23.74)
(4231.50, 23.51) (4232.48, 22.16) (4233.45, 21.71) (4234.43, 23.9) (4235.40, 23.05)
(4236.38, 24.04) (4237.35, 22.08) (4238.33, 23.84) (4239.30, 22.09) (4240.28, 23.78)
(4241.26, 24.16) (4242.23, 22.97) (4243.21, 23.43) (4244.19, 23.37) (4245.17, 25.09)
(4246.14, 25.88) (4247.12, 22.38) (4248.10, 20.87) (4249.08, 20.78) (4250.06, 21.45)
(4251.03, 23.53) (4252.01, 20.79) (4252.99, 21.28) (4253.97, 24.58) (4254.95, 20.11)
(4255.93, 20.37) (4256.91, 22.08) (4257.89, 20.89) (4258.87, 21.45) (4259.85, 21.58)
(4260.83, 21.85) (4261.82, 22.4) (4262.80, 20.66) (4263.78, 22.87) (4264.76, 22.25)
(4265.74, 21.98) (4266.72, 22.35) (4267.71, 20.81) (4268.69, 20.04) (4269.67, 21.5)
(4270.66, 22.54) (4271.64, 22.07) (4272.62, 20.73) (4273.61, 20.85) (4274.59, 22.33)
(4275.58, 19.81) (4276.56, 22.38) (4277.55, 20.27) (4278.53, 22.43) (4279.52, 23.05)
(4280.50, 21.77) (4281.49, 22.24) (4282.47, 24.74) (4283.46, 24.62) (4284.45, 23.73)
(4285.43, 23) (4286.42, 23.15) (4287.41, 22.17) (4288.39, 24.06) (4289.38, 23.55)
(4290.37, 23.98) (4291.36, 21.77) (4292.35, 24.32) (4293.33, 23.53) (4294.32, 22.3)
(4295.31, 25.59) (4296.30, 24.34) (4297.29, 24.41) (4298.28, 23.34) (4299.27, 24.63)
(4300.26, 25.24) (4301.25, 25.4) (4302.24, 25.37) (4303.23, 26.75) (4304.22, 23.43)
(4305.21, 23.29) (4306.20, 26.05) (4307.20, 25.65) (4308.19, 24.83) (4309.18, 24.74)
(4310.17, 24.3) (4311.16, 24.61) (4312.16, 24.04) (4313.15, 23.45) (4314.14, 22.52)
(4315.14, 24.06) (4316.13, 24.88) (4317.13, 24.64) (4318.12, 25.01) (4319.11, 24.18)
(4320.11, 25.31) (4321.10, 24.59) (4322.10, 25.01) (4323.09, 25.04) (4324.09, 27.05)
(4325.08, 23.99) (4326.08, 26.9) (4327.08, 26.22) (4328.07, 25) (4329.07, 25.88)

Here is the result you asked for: 2.3 angstrom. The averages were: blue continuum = 22.4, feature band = 21.8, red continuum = 24.4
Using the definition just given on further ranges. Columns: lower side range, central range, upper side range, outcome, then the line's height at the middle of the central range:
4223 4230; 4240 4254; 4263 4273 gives -1.1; 21.3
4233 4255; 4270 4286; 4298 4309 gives 1.2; 24.1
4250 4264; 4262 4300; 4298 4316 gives 0.7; 23.1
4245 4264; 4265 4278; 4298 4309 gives 0.9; 23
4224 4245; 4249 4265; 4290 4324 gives 1.0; 23.2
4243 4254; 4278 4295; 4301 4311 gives 0.7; 24.2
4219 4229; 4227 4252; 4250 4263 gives -2.0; 21.2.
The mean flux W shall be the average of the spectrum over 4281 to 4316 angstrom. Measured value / 24.1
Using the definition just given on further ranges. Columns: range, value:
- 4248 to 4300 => 22.4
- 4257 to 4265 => 21.7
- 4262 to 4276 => 21.5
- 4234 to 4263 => 22.5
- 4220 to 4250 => 22.4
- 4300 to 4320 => 24.6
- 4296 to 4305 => 24.7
